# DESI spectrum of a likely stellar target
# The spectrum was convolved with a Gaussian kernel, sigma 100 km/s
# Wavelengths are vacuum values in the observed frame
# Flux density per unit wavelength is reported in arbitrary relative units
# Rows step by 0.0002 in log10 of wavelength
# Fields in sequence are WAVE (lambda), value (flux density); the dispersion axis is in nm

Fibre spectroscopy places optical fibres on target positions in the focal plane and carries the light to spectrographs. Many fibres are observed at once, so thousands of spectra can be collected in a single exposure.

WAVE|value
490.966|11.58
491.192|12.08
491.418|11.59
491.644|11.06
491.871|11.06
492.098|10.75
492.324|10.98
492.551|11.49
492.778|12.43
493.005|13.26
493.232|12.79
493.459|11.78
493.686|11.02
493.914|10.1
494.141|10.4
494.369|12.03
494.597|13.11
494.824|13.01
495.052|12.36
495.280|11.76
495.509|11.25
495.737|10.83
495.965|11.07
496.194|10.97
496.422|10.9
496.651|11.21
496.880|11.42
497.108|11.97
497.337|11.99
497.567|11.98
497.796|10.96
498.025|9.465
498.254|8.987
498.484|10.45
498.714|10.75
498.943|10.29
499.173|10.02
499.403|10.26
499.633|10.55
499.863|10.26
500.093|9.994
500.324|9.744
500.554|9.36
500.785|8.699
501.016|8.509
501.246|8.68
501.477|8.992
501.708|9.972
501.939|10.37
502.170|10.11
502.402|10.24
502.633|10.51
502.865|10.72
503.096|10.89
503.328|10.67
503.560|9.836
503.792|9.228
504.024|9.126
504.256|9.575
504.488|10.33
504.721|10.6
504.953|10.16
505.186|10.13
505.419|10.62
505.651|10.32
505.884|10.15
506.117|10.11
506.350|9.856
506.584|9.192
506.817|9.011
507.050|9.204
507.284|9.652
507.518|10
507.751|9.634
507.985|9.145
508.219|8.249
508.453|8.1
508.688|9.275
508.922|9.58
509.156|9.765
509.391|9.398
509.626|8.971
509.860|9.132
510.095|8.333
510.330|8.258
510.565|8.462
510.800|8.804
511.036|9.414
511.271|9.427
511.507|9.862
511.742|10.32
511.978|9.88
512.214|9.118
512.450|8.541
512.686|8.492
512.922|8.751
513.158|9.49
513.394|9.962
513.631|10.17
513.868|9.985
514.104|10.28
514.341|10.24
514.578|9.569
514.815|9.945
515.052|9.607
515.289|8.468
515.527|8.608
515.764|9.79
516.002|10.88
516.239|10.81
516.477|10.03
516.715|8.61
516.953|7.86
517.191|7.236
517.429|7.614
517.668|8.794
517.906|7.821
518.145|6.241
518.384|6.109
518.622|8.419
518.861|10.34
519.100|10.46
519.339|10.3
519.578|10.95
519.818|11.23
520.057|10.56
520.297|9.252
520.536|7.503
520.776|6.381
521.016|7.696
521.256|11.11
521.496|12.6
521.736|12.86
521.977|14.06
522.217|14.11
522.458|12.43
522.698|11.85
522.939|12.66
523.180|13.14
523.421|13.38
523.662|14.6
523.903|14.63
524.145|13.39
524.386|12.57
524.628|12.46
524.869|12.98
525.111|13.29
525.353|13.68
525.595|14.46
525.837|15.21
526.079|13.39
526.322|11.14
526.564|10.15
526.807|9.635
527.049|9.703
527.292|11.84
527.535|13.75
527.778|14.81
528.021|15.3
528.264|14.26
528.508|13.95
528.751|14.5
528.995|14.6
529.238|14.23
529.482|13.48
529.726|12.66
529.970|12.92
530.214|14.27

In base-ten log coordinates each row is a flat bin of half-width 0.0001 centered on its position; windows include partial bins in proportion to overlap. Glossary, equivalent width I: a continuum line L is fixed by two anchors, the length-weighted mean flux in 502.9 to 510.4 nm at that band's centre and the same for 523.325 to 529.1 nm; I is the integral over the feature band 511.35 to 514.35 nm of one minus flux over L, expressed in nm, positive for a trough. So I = 0.32 nm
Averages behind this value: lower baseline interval 9.6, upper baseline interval 13.2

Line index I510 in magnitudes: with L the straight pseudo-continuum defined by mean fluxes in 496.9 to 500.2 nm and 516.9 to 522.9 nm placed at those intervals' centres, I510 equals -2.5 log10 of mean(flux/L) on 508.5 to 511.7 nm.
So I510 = 0.12 mag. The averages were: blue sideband 10.6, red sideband 9.82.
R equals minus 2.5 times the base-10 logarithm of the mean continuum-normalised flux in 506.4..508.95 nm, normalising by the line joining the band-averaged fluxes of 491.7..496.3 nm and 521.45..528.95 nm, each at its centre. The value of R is 0.32 mag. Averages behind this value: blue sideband 11.6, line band 9.19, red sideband 13.1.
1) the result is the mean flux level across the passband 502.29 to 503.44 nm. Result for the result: 10.6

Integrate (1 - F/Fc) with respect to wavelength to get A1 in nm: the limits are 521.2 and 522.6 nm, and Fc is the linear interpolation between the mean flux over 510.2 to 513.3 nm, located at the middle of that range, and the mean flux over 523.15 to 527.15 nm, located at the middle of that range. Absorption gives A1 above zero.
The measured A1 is -0.12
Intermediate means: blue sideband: 9.14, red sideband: 12.8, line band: 12.9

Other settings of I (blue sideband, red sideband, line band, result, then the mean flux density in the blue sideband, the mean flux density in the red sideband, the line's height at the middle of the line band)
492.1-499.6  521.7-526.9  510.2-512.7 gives 0.626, 11.3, 13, 12.2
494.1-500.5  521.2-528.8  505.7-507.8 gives 0.364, 11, 13.1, 11.7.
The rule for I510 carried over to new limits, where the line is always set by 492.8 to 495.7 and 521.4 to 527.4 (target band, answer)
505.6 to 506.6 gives 0.224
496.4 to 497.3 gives 0.046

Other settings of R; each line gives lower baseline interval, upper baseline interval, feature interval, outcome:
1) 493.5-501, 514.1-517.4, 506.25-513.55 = 0.07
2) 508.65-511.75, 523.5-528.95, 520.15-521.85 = 0.23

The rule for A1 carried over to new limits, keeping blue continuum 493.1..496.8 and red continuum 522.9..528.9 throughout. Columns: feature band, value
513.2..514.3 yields 0.216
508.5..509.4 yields 0.210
